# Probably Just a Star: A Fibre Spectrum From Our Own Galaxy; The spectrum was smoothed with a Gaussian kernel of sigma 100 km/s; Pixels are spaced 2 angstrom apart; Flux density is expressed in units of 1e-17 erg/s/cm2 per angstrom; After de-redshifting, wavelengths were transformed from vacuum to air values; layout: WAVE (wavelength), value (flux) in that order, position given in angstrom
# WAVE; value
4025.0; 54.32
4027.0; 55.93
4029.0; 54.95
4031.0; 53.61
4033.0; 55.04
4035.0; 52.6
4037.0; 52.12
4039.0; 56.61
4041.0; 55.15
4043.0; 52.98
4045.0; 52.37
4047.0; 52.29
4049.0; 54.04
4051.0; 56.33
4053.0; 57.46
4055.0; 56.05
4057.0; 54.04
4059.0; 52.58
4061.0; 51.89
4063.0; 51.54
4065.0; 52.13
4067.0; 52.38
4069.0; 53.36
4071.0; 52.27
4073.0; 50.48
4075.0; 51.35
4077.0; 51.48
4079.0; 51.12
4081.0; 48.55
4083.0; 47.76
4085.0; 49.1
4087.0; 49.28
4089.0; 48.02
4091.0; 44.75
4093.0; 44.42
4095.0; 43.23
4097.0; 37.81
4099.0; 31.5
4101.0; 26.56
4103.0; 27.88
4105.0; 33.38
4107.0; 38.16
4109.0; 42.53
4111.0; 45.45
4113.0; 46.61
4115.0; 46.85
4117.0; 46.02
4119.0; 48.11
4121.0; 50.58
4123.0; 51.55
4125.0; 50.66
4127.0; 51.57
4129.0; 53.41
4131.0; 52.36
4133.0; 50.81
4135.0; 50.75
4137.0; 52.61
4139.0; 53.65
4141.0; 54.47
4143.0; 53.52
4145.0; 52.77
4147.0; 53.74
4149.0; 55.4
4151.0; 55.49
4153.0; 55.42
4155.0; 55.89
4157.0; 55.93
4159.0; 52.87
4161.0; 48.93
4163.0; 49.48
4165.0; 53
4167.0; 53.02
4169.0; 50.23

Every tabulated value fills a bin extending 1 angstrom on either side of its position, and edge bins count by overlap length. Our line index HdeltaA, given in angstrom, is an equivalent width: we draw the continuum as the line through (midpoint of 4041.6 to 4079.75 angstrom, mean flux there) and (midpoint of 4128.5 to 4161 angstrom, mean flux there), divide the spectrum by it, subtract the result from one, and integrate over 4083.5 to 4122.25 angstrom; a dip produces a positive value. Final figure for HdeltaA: 8.0 angstrom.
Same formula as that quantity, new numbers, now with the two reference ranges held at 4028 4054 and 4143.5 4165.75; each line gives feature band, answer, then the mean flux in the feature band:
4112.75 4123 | 1.1 angstrom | 48.1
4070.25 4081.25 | 0.6 angstrom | 51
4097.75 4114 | 5.2 angstrom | 36.5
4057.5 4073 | 0.5 angstrom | 52.2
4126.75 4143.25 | 0.3 angstrom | 52.6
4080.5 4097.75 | 2.6 angstrom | 45.9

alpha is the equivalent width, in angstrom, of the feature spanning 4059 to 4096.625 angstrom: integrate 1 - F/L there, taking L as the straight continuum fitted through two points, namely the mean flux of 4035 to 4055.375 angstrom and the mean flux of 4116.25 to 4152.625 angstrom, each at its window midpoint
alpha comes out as 2.88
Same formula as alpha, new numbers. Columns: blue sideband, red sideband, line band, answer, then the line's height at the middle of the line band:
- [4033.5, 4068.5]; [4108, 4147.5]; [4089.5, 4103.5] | 3.91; 51.7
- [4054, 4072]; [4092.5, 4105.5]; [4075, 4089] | -2.05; 43.3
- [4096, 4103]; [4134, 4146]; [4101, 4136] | -3.44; 41.5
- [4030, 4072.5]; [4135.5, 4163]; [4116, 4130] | 0.89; 53.7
